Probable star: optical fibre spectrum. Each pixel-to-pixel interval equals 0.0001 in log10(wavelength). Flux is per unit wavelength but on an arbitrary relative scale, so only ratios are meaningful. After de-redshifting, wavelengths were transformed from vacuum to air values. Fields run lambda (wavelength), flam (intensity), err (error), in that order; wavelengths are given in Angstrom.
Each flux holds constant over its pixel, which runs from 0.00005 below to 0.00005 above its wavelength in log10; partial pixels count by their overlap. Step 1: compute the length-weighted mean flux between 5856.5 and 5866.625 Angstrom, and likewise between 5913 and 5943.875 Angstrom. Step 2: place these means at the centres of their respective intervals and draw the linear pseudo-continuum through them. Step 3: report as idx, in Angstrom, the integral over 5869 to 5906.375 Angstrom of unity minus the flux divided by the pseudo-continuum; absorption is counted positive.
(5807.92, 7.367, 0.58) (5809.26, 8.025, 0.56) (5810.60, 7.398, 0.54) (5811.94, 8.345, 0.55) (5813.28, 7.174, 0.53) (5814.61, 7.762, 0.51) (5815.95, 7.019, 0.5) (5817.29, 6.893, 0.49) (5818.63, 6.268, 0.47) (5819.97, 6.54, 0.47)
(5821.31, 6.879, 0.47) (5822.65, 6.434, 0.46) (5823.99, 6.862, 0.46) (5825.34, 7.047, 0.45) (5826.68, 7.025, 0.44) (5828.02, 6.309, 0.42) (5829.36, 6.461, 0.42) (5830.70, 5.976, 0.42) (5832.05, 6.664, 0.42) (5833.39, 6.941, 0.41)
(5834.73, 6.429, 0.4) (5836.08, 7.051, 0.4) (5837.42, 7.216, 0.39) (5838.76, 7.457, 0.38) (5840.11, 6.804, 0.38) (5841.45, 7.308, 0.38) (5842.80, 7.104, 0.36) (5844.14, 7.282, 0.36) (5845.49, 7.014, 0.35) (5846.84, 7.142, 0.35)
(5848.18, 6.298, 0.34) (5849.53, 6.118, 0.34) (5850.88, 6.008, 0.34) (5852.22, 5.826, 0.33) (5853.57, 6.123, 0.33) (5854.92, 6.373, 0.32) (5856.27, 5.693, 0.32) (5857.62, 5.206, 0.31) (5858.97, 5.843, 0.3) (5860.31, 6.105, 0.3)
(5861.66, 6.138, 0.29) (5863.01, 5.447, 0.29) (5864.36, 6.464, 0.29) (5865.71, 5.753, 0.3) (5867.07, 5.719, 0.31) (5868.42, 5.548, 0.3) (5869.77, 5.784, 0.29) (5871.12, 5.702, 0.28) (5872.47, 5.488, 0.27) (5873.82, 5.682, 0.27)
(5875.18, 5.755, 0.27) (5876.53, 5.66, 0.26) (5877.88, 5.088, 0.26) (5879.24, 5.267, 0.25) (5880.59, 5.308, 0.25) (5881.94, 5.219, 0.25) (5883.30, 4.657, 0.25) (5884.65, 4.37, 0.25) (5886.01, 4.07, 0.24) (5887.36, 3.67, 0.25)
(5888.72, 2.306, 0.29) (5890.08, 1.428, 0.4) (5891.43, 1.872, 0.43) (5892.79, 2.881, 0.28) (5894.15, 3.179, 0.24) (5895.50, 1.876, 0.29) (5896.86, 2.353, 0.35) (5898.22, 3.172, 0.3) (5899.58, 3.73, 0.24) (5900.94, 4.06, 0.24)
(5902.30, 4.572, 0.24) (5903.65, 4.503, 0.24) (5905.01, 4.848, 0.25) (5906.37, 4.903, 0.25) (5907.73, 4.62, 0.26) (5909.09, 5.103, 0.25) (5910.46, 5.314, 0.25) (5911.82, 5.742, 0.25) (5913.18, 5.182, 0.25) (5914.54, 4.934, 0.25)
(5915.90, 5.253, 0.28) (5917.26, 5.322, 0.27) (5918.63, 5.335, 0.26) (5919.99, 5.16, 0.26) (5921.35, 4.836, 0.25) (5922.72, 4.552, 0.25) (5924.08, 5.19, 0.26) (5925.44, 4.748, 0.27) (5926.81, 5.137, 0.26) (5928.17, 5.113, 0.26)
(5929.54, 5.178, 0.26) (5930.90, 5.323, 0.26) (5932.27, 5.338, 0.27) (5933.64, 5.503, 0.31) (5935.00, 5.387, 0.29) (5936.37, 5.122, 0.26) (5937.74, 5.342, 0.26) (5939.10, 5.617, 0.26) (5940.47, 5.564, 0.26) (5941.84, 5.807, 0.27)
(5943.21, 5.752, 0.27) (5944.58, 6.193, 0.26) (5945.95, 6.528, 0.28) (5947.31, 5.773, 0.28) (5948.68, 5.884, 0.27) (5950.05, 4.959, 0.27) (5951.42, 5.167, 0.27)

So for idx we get 9.6 Angstrom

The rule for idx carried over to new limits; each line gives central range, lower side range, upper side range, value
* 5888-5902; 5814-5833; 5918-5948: 7.4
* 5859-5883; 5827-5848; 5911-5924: 2.0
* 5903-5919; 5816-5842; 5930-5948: 2.3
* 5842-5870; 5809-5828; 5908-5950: 1.5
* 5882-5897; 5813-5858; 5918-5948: 7.3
